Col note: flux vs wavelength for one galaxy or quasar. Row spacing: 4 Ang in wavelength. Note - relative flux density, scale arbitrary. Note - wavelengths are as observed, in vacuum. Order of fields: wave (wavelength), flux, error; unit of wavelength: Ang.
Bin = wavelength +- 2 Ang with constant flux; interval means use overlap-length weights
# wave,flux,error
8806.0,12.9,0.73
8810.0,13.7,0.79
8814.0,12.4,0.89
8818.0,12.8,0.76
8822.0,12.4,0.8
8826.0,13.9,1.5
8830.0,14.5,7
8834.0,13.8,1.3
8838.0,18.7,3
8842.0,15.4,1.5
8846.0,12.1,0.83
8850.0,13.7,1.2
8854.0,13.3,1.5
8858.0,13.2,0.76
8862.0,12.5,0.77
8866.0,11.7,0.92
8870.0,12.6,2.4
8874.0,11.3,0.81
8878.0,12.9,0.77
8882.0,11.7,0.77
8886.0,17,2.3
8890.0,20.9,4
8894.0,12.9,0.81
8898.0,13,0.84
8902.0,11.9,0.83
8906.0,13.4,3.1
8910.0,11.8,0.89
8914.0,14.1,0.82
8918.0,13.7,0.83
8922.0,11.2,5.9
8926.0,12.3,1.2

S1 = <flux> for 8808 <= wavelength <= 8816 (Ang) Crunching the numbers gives 13.1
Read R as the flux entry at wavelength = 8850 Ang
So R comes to 13.7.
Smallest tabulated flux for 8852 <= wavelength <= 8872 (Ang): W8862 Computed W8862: 11.7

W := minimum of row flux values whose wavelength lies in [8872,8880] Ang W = 11.3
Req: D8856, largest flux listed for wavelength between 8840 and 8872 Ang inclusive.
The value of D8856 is 15.4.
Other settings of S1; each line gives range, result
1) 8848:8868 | 12.9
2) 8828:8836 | 14.2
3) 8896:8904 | 12.4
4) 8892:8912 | 12.6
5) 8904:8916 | 13.1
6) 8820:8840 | 14.7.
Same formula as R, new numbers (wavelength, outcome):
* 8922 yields 11.2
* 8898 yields 13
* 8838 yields 18.7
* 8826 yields 13.9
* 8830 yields 14.5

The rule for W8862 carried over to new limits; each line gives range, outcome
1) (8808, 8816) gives 12.4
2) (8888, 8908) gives 11.9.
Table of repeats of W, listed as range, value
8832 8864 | 12.1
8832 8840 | 13.8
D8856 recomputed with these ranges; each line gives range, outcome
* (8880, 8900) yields 20.9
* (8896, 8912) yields 13.4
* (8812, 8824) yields 12.8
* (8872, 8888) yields 17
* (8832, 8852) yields 18.7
